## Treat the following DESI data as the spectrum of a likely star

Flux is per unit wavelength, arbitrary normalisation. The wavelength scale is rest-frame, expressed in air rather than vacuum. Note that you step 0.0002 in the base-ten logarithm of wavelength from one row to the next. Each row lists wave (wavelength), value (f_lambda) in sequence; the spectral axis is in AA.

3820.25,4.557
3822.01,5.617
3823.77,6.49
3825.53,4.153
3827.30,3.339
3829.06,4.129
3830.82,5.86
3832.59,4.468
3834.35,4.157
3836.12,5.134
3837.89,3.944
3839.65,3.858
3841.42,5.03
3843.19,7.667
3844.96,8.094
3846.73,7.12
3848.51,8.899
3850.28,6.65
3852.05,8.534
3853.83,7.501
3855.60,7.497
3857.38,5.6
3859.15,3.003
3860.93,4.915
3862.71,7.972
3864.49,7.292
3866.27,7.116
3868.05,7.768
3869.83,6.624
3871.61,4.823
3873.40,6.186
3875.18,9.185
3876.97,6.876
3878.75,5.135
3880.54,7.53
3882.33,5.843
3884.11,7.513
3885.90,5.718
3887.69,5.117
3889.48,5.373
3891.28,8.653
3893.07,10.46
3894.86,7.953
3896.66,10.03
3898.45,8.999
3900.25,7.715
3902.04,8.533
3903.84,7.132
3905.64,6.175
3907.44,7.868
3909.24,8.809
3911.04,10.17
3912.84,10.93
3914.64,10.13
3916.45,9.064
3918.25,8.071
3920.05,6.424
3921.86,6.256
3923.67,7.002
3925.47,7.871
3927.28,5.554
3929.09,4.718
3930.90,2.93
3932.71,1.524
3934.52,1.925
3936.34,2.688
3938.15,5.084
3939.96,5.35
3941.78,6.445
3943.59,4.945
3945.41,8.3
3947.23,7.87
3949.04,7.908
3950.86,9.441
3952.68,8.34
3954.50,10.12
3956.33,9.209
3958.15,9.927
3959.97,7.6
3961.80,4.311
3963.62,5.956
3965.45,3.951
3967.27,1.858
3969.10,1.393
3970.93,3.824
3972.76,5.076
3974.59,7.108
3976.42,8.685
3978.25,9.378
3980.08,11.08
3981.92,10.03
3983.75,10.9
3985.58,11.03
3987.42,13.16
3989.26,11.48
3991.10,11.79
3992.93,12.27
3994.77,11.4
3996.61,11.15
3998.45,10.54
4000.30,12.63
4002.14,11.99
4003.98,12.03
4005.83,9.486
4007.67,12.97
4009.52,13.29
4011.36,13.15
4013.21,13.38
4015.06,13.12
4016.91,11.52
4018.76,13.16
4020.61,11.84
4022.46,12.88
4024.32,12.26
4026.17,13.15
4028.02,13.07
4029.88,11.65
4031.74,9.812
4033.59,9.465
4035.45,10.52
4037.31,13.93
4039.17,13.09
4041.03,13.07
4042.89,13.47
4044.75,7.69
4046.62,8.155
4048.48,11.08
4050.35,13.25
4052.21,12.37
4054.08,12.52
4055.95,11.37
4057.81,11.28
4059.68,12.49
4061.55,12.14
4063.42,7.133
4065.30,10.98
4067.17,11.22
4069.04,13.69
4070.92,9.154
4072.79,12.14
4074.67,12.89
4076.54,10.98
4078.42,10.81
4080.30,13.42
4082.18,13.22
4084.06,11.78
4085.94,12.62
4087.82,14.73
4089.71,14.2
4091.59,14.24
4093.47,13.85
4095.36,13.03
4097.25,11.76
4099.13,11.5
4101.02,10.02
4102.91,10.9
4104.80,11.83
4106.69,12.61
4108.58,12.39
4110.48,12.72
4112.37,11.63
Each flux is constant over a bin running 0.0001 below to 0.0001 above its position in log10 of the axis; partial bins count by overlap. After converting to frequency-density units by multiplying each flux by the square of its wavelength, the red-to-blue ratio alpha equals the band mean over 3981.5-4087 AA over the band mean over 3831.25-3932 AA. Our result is 1.83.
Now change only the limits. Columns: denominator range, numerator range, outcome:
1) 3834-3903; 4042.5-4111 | 1.92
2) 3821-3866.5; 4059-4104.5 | 2.30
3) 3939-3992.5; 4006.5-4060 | 1.58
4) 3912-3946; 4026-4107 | 2.11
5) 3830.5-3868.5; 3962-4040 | 1.80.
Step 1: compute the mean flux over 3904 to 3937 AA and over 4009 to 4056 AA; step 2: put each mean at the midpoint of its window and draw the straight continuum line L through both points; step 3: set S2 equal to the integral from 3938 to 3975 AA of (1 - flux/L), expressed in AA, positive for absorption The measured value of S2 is 8.2 AA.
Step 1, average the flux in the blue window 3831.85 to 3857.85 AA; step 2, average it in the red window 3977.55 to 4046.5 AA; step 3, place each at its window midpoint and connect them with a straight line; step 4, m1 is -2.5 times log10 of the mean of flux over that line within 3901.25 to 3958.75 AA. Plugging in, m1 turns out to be 0.27 mag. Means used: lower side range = 6.3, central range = 7.07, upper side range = 11.8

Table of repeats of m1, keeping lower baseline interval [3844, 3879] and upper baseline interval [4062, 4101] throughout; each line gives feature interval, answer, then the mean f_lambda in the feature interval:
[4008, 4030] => -0.20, 12.8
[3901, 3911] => 0.00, 7.92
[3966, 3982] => 0.47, 6.25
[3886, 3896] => 0.02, 7.42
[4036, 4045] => -0.13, 12.5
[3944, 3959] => 0.03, 8.75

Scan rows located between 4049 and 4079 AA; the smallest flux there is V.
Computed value 7.133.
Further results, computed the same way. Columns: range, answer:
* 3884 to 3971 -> 1.393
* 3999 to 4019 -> 9.486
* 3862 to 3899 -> 4.823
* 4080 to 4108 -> 10.02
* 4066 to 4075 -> 9.154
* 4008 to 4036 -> 9.465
